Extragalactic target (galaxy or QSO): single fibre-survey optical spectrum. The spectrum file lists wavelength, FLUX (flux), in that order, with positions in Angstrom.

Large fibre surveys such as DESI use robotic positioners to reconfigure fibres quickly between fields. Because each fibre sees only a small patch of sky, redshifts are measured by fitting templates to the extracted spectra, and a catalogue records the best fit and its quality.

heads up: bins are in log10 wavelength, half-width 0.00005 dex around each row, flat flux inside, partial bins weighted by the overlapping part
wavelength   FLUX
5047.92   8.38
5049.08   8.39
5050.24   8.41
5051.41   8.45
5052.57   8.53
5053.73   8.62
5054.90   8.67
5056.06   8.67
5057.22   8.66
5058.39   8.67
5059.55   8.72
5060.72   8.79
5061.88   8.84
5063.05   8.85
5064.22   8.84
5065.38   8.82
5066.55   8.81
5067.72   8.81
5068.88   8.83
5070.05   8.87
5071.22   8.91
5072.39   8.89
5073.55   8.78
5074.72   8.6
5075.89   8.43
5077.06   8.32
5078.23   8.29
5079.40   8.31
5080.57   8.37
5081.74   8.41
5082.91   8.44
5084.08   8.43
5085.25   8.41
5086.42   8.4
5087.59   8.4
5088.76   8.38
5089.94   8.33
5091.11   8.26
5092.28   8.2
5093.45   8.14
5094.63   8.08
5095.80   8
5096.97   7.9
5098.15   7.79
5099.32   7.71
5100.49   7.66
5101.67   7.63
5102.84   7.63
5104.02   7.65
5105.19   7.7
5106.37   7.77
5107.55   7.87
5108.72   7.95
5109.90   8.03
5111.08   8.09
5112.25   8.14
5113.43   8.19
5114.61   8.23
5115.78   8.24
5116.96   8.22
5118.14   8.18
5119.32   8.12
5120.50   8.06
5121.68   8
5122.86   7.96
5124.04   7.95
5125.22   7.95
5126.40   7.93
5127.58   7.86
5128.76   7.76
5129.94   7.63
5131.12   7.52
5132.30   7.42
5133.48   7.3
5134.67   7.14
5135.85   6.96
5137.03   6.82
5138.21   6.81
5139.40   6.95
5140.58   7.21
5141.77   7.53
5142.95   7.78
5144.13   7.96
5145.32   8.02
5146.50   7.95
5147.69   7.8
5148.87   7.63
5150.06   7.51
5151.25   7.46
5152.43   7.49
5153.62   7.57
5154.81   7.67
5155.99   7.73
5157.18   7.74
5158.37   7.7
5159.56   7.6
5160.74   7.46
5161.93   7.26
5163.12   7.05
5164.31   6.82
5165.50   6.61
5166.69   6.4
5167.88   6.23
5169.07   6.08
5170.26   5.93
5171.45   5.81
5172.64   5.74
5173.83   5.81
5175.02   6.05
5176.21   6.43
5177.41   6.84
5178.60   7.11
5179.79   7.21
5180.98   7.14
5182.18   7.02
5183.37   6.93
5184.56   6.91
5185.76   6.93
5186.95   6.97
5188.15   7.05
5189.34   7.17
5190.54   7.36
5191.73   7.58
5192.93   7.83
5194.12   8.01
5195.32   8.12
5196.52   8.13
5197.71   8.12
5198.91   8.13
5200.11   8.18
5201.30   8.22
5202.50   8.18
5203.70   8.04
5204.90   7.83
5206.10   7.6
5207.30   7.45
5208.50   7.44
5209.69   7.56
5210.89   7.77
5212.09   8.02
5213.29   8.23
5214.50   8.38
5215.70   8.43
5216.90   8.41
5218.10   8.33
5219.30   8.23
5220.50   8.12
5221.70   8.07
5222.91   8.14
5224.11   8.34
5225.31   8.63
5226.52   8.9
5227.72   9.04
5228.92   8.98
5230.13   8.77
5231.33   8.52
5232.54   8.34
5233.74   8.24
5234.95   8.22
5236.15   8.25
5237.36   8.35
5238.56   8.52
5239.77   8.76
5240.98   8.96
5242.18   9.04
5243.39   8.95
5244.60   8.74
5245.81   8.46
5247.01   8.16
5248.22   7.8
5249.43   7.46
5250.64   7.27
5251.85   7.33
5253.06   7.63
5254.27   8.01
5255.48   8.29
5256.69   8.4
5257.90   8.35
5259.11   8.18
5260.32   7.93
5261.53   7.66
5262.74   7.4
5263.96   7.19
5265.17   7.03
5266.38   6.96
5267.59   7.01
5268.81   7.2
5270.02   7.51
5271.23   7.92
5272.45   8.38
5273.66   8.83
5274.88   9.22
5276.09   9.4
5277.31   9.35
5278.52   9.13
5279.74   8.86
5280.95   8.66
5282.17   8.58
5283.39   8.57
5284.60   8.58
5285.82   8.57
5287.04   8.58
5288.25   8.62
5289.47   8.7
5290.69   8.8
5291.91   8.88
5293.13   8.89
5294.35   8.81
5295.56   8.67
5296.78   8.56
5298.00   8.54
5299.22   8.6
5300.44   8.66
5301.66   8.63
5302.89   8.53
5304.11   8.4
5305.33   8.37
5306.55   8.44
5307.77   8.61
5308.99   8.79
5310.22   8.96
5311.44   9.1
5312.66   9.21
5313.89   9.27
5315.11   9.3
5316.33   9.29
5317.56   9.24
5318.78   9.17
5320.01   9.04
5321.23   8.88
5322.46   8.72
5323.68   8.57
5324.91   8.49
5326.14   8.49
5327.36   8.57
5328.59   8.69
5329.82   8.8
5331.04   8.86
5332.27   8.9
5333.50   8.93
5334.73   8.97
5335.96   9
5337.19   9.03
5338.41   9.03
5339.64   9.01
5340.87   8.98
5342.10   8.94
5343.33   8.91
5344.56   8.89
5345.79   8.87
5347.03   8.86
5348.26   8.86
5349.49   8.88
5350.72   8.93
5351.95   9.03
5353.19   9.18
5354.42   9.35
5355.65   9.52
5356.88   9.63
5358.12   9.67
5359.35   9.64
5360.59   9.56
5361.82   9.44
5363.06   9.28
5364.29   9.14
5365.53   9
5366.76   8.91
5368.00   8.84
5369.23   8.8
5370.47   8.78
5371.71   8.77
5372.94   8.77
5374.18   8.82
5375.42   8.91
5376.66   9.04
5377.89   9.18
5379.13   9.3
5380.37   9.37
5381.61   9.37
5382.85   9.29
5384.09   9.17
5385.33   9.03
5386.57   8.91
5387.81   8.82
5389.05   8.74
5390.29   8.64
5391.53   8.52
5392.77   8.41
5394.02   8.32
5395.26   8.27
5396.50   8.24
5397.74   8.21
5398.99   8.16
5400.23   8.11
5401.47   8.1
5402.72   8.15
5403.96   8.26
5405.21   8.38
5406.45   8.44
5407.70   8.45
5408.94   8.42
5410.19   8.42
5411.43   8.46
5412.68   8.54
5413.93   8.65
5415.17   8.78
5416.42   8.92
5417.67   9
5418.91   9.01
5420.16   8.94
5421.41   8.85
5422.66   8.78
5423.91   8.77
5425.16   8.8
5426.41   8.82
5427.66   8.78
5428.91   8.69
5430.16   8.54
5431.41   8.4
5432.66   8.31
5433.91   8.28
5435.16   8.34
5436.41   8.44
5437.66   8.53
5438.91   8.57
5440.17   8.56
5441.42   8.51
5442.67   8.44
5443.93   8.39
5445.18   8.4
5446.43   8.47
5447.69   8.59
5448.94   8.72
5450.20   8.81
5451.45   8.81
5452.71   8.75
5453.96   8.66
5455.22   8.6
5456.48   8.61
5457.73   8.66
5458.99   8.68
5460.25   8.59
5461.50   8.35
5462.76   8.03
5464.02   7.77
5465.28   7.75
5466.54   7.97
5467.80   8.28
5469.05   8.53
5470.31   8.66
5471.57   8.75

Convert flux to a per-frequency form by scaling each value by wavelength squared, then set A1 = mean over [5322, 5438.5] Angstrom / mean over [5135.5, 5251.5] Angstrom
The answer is 1.2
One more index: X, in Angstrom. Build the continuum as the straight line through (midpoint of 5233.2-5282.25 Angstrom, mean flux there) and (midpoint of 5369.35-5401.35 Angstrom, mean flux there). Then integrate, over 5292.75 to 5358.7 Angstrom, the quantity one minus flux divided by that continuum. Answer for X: -3.2 Angstrom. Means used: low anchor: 8.18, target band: 8.9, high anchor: 8.76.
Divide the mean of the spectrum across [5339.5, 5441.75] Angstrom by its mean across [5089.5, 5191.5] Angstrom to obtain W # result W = 1.2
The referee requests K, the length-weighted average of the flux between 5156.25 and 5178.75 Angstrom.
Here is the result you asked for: 6.67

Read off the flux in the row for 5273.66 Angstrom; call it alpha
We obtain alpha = 8.83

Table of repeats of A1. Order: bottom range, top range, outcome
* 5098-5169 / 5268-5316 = 1.21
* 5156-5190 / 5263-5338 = 1.33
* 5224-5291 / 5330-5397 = 1.13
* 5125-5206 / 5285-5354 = 1.28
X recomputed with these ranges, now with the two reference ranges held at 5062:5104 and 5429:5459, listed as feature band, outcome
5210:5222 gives 0.3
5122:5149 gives 2.7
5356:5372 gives -1.3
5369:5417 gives -0.8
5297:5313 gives -0.4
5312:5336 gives -1.2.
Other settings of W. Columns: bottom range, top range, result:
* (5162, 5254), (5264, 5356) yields 1.13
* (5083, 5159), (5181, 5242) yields 1.03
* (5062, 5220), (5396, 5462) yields 1.10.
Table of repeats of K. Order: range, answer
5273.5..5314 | 8.77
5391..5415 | 8.35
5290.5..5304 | 8.67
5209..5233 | 8.36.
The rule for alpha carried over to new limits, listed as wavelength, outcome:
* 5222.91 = 8.14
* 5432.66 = 8.31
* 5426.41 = 8.82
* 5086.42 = 8.4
